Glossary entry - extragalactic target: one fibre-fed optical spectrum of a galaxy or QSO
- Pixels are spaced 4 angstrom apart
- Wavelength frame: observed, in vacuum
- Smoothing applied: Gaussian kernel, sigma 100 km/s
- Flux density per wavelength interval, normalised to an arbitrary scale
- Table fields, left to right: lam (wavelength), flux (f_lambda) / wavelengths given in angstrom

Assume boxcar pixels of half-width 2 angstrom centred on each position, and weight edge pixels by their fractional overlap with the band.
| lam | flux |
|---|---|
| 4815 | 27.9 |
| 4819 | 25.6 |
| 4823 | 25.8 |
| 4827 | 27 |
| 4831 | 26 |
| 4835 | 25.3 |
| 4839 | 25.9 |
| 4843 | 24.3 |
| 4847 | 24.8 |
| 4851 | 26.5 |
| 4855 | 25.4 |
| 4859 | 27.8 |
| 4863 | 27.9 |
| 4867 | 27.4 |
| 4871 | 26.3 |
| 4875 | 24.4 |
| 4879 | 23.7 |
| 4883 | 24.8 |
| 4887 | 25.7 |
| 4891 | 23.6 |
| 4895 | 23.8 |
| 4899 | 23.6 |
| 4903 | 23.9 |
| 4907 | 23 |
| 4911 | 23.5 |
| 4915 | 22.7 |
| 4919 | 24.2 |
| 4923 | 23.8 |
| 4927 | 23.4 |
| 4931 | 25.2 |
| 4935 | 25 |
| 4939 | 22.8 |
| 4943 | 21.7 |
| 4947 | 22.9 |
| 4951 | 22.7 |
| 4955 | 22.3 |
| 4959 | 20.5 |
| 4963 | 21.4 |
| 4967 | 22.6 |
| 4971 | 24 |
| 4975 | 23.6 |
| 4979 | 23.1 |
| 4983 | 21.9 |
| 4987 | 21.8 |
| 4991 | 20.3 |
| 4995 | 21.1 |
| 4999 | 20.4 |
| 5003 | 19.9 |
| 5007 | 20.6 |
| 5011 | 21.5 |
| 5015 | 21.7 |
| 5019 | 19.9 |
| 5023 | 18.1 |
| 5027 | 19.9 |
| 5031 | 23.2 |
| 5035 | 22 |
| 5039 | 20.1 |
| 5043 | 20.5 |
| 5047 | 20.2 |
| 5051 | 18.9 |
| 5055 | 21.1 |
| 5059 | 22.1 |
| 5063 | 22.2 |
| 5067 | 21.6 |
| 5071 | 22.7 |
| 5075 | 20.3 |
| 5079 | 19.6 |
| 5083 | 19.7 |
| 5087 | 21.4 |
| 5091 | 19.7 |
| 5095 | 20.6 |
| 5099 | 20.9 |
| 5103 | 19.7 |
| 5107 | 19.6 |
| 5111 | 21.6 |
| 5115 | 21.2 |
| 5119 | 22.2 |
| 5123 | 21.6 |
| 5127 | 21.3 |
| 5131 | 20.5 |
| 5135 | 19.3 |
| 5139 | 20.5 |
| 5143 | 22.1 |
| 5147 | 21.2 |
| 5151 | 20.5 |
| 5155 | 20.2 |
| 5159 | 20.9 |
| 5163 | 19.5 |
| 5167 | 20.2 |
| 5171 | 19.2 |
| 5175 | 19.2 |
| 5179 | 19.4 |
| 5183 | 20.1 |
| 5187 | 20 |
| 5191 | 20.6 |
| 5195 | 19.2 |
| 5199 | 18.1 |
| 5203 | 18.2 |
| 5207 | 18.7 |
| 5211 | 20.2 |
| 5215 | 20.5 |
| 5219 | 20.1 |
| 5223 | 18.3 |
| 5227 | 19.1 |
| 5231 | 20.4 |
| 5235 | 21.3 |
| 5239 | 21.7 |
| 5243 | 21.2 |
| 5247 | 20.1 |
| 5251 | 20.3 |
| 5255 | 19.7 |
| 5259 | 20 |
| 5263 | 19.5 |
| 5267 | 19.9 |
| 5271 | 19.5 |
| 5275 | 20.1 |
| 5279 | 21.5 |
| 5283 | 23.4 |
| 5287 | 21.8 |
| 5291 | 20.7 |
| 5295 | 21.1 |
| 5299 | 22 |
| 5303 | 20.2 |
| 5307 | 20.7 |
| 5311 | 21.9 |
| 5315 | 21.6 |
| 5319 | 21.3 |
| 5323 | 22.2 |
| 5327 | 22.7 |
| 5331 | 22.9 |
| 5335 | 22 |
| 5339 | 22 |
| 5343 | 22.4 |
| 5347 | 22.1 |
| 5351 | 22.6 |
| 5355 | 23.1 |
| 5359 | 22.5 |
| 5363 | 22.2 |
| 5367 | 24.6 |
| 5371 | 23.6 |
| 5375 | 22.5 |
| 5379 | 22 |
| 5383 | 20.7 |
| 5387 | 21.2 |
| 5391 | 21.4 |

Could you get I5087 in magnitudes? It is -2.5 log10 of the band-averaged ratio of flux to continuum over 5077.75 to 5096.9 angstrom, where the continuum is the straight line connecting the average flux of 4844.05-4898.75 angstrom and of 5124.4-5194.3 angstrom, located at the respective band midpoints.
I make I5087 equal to 0.07 mag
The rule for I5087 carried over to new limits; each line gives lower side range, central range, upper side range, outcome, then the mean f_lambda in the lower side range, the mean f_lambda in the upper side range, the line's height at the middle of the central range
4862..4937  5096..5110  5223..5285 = 0.100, 24.5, 20.4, 22.2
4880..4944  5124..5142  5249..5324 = 0.078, 23.8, 20.9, 22.1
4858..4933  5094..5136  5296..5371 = 0.128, 24.6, 22.2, 23.4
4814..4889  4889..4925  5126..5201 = 0.058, 25.9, 20.1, 24.9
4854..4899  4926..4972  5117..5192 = 0.060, 25.4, 20.4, 24.1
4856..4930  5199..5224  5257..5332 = 0.139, 24.7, 21.2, 21.9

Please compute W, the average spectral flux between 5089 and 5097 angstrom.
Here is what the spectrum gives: 20.1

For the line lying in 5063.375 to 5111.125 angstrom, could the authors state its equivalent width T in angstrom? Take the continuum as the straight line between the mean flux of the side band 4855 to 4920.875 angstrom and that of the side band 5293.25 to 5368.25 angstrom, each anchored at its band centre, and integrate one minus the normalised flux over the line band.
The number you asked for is 6.0 angstrom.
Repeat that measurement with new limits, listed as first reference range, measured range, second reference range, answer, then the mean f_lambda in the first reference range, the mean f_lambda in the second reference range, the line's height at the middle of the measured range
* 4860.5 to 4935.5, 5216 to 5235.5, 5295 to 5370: 2.6 angstrom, 24.5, 22.2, 22.7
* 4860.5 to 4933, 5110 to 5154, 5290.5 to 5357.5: 3.8 angstrom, 24.5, 21.9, 23.1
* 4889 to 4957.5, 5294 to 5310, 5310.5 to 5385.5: 1.0 angstrom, 23.4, 22.4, 22.5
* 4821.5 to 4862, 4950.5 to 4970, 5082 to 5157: 1.5 angstrom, 25.9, 20.7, 23.7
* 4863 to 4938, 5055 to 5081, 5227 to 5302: 1.5 angstrom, 24.4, 20.7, 22.7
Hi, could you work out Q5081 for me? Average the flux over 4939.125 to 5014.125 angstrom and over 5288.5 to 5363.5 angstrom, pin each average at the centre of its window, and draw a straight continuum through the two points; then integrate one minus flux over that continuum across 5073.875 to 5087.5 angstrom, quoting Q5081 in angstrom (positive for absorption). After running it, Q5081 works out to 1.07 angstrom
